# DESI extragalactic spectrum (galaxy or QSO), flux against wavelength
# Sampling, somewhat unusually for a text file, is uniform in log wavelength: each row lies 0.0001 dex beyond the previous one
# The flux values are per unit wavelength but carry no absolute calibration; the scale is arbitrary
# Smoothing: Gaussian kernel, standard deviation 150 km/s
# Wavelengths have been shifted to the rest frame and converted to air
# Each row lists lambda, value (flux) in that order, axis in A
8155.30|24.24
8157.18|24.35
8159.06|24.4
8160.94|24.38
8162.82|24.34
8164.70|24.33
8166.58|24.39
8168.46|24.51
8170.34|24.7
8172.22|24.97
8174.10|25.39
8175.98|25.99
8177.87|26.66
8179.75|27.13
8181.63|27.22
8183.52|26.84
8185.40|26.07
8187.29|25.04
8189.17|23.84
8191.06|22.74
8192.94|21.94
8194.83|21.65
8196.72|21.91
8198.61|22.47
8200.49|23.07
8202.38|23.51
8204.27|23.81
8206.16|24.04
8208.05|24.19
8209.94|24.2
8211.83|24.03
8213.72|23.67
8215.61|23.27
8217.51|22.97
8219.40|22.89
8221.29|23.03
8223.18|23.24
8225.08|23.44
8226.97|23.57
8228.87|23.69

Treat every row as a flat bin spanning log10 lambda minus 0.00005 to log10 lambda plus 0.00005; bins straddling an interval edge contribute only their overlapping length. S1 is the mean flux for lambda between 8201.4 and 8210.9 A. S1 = 23.9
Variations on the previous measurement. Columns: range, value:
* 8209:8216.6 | 23.8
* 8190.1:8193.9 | 22.3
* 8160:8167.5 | 24.4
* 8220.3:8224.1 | 23.2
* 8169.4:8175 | 25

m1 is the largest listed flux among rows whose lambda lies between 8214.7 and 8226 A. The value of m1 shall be 23.44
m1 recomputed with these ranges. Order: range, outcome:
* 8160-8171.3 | 24.7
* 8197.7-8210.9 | 24.2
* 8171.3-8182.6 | 27.22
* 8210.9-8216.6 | 24.03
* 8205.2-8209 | 24.19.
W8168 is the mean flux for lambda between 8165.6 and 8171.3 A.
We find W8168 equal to 24.5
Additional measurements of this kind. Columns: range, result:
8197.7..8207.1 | 23.4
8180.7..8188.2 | 26.3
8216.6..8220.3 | 22.9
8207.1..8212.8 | 24.1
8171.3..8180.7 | 26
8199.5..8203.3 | 23.3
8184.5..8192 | 24.4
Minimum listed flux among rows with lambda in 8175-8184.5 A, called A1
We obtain 25.99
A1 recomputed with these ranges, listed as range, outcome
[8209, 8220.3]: 22.89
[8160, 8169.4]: 24.33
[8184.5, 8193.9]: 21.94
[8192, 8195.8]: 21.65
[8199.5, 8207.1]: 23.07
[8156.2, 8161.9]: 24.35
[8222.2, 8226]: 23.24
